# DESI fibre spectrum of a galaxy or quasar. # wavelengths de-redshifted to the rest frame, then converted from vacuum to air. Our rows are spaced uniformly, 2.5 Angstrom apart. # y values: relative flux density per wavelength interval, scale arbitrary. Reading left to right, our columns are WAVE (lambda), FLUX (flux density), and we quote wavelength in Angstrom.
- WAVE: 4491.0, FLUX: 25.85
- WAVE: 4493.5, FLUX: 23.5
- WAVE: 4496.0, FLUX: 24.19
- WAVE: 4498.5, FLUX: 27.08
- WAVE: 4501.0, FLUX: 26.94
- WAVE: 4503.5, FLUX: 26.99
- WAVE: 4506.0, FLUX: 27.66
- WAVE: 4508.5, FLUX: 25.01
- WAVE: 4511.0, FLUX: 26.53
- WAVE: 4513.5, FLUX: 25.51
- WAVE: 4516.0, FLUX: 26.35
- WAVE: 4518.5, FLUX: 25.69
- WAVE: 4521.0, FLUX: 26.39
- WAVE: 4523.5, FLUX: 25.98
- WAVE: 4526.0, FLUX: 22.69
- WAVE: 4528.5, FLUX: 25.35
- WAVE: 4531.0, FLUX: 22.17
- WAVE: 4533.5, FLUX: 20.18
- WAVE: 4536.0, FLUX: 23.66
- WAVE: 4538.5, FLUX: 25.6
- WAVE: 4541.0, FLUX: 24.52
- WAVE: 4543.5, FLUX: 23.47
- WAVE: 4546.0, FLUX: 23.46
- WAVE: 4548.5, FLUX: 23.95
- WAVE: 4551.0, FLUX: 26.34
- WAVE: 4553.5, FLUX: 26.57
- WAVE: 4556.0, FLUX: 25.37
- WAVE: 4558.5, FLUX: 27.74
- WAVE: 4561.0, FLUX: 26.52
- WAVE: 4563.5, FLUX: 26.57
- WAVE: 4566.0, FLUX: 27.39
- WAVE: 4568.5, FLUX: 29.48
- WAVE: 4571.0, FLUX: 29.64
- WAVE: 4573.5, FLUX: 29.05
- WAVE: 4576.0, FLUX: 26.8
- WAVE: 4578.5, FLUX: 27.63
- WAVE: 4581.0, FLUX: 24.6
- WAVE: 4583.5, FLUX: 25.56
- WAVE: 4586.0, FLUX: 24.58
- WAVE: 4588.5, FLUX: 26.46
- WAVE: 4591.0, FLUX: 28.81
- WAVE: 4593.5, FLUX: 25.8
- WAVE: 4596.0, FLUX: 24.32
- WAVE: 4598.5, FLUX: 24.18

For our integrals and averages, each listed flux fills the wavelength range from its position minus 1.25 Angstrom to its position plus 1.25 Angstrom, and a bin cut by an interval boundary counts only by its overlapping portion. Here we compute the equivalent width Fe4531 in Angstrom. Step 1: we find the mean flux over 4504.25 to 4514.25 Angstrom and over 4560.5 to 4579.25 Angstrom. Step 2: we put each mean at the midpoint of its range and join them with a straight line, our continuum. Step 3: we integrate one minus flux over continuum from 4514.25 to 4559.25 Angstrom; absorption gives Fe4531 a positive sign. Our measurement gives 3.8 Angstrom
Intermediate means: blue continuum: 26.3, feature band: 24.7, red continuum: 27.9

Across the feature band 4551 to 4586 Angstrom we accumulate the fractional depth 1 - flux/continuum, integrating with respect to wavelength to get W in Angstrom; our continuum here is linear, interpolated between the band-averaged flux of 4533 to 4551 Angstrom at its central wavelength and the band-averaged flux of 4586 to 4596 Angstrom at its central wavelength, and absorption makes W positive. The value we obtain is -2.5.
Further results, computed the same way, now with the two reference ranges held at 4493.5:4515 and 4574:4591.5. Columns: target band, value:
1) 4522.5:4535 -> 1.4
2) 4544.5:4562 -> 0.4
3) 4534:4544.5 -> 0.9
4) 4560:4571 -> -0.6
